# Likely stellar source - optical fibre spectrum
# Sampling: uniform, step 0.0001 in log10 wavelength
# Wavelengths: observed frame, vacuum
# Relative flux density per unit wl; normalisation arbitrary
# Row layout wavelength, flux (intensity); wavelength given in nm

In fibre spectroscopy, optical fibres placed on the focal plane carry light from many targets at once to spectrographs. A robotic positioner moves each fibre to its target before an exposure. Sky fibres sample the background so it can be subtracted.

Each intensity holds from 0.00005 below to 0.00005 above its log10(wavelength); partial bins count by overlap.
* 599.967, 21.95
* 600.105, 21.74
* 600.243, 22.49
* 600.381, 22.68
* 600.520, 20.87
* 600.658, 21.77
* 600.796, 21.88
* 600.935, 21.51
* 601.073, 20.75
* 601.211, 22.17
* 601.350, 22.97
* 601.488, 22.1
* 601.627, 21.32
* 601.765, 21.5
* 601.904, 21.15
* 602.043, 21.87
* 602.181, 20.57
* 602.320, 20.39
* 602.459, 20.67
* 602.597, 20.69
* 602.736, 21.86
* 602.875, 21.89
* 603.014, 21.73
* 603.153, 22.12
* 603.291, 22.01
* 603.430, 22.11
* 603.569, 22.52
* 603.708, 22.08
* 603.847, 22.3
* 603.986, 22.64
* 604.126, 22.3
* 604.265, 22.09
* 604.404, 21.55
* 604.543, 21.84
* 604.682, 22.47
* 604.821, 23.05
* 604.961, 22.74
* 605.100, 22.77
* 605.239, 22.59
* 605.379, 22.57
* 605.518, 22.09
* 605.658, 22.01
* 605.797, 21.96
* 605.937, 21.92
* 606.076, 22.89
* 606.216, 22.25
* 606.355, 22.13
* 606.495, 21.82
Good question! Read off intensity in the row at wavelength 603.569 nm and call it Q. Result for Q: 22.52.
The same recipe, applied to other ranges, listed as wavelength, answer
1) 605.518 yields 22.09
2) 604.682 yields 22.47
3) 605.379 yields 22.57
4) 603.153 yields 22.12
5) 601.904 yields 21.15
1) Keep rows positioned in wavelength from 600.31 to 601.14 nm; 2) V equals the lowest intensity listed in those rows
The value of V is 20.75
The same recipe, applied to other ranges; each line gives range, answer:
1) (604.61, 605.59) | 22.09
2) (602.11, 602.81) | 20.39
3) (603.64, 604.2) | 22.08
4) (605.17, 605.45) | 22.57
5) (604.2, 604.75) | 21.55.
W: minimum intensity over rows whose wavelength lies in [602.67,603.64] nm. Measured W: 21.73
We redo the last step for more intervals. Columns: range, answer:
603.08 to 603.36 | 22.01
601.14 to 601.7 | 21.32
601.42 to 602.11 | 21.15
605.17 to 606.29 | 21.92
